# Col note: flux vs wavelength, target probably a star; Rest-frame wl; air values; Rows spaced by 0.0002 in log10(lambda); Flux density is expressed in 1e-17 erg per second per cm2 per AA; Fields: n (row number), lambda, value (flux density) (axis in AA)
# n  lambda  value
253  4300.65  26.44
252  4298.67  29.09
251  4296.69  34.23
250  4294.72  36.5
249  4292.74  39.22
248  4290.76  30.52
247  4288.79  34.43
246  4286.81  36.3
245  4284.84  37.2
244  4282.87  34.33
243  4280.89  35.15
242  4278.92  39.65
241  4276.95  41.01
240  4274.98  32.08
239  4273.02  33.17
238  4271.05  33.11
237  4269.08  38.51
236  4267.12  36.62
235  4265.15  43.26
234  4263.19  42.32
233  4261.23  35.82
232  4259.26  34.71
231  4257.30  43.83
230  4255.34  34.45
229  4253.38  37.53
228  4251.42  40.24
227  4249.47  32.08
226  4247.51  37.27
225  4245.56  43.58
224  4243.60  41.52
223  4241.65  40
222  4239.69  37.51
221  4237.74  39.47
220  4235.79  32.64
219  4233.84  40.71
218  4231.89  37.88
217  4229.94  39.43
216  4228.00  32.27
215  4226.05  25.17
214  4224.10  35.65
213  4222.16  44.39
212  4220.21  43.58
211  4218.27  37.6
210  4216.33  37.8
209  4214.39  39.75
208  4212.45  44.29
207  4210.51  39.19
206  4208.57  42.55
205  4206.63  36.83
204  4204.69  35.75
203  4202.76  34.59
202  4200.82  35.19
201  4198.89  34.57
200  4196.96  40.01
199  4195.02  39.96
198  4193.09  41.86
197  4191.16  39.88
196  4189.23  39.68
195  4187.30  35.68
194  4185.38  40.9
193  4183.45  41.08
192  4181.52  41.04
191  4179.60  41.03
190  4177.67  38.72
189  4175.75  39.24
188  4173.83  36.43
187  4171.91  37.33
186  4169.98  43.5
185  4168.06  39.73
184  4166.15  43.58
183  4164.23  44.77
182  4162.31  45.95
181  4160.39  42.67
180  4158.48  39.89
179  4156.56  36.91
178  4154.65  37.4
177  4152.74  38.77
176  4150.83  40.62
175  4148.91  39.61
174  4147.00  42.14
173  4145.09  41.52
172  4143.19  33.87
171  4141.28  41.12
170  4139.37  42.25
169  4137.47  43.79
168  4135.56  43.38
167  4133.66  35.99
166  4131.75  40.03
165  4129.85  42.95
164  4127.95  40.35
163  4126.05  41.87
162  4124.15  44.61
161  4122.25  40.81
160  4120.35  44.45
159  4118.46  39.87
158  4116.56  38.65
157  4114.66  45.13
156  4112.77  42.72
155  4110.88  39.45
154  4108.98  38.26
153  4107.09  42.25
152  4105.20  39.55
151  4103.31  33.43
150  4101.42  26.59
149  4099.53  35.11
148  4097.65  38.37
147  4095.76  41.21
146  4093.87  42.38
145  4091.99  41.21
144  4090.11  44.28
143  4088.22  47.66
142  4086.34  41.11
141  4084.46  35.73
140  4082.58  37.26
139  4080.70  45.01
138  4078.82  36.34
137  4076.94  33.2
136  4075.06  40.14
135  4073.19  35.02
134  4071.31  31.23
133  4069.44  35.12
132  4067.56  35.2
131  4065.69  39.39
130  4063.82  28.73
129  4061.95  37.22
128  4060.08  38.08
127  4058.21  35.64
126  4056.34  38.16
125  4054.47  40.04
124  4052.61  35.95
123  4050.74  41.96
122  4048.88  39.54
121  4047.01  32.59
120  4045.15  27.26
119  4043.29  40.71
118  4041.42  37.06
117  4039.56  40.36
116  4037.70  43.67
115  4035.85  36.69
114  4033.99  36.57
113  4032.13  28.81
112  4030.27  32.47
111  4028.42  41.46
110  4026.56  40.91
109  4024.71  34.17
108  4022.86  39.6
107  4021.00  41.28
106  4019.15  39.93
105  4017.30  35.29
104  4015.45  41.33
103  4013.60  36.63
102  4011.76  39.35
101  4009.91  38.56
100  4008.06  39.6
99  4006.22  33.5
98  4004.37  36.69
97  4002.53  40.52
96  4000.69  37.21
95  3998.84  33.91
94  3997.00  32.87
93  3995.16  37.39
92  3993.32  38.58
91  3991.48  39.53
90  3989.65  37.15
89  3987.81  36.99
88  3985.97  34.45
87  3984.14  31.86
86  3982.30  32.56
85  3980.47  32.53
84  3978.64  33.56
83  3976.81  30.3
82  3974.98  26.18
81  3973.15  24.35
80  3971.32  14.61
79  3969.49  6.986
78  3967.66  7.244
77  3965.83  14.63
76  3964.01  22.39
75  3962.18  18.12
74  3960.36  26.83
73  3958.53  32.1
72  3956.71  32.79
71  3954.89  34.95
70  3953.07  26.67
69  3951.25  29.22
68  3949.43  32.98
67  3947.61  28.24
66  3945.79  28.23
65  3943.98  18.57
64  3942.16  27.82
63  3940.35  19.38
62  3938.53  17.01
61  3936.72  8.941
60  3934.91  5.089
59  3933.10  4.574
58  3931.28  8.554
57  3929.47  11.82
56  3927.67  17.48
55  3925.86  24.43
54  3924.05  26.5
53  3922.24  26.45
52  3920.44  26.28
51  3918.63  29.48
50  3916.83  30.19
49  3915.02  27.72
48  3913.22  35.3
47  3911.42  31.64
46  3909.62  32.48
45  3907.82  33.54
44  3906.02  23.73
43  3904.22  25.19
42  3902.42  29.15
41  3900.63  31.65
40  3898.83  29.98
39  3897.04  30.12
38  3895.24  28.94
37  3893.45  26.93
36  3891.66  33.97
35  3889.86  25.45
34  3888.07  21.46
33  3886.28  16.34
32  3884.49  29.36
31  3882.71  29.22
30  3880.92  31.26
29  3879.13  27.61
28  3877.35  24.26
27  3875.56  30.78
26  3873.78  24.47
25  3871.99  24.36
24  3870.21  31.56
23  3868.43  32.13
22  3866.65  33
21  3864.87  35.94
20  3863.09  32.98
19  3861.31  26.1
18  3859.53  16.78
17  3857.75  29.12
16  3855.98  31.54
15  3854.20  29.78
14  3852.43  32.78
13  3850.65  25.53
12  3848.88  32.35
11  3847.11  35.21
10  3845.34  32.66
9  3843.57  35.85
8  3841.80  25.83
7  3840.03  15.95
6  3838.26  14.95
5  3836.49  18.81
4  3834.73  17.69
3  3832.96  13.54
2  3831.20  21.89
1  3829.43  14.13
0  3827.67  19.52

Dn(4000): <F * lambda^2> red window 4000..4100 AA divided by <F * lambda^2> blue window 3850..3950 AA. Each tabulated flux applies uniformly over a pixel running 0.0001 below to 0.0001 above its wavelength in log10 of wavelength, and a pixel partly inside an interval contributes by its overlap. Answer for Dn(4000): 1.6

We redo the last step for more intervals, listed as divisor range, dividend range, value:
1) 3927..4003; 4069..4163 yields 1.67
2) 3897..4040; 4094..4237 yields 1.47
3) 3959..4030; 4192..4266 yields 1.32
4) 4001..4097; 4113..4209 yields 1.12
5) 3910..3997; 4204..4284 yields 1.71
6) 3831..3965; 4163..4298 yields 1.73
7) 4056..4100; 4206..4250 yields 1.08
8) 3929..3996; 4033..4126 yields 1.64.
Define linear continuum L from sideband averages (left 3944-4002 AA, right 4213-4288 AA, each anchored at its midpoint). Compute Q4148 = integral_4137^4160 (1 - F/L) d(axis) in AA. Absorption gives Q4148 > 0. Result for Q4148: -3.6 AA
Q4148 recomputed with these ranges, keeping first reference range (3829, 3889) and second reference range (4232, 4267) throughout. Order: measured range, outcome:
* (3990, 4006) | -3.22 AA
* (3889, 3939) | 6.42 AA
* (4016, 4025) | -2.01 AA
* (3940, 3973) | 6.61 AA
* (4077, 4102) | -4.30 AA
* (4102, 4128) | -4.71 AA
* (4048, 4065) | -2.46 AA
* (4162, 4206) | -3.56 AA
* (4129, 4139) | -1.80 AA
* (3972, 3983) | 0.22 AA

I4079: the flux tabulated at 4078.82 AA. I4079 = 36.34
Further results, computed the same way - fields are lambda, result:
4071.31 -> 31.23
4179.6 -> 41.03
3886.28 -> 16.34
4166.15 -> 43.58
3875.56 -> 30.78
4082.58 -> 37.26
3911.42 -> 31.64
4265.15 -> 43.26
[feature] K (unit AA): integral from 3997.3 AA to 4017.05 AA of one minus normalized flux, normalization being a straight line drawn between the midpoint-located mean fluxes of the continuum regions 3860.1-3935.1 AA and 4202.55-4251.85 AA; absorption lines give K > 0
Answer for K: -4.6 AA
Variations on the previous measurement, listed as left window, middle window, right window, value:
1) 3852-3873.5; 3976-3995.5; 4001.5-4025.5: 0.89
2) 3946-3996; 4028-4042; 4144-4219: -2.31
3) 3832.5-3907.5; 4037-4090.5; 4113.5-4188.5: -1.54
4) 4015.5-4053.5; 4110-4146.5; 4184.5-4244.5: -3.25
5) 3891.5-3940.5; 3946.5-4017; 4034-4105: -2.16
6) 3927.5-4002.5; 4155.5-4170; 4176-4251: -2.50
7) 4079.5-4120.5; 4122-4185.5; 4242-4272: -2.15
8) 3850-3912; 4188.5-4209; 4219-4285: -1.07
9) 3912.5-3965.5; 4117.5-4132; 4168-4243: -3.45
